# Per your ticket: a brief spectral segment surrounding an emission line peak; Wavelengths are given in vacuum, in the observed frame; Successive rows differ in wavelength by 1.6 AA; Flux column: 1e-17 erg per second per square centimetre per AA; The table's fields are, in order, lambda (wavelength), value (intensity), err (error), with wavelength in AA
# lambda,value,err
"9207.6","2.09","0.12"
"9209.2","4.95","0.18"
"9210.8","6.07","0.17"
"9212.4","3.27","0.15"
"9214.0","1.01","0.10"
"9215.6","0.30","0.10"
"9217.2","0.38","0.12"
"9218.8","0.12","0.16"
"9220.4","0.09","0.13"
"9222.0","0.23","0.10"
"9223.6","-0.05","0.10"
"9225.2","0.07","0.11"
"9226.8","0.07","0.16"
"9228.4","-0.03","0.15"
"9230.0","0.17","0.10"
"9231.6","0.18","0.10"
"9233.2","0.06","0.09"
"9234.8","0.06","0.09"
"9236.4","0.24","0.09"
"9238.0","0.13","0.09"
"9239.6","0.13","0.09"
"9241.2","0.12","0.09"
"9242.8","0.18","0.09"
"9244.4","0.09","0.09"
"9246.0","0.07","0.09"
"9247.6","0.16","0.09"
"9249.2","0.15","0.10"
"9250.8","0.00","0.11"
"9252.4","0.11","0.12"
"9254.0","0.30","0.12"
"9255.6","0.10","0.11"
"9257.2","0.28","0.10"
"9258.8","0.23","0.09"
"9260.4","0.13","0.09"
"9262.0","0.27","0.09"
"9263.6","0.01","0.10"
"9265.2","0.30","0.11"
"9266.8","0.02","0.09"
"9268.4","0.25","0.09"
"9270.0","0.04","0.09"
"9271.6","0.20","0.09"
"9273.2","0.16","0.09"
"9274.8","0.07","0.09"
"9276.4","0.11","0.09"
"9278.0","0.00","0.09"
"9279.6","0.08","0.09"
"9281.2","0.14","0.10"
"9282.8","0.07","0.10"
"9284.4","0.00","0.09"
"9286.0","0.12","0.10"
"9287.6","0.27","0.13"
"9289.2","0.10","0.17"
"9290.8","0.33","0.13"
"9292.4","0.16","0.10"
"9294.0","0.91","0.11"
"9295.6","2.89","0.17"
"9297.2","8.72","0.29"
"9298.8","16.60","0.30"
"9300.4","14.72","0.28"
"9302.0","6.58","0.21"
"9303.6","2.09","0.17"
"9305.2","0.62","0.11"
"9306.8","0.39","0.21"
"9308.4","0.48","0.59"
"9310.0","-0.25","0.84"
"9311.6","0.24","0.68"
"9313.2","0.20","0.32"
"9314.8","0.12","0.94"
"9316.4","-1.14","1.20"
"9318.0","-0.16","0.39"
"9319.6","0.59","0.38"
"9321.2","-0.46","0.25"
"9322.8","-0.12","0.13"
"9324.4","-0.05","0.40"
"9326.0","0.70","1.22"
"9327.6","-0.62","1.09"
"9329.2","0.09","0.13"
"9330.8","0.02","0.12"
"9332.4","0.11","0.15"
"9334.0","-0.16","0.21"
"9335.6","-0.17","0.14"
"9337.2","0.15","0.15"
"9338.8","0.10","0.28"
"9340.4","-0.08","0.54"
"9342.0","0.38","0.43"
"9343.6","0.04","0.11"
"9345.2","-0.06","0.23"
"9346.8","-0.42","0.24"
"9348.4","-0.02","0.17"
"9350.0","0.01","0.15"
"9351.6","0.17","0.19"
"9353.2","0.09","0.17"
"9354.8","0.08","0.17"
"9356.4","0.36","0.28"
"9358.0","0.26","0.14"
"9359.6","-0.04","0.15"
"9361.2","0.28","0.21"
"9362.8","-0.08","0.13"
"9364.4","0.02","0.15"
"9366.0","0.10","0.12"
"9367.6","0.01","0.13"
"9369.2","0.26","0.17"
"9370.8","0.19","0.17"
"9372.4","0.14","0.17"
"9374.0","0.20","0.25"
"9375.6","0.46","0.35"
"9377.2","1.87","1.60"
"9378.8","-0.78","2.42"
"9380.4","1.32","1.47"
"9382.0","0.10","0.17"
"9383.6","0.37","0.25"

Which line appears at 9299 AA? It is [O III] 5007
